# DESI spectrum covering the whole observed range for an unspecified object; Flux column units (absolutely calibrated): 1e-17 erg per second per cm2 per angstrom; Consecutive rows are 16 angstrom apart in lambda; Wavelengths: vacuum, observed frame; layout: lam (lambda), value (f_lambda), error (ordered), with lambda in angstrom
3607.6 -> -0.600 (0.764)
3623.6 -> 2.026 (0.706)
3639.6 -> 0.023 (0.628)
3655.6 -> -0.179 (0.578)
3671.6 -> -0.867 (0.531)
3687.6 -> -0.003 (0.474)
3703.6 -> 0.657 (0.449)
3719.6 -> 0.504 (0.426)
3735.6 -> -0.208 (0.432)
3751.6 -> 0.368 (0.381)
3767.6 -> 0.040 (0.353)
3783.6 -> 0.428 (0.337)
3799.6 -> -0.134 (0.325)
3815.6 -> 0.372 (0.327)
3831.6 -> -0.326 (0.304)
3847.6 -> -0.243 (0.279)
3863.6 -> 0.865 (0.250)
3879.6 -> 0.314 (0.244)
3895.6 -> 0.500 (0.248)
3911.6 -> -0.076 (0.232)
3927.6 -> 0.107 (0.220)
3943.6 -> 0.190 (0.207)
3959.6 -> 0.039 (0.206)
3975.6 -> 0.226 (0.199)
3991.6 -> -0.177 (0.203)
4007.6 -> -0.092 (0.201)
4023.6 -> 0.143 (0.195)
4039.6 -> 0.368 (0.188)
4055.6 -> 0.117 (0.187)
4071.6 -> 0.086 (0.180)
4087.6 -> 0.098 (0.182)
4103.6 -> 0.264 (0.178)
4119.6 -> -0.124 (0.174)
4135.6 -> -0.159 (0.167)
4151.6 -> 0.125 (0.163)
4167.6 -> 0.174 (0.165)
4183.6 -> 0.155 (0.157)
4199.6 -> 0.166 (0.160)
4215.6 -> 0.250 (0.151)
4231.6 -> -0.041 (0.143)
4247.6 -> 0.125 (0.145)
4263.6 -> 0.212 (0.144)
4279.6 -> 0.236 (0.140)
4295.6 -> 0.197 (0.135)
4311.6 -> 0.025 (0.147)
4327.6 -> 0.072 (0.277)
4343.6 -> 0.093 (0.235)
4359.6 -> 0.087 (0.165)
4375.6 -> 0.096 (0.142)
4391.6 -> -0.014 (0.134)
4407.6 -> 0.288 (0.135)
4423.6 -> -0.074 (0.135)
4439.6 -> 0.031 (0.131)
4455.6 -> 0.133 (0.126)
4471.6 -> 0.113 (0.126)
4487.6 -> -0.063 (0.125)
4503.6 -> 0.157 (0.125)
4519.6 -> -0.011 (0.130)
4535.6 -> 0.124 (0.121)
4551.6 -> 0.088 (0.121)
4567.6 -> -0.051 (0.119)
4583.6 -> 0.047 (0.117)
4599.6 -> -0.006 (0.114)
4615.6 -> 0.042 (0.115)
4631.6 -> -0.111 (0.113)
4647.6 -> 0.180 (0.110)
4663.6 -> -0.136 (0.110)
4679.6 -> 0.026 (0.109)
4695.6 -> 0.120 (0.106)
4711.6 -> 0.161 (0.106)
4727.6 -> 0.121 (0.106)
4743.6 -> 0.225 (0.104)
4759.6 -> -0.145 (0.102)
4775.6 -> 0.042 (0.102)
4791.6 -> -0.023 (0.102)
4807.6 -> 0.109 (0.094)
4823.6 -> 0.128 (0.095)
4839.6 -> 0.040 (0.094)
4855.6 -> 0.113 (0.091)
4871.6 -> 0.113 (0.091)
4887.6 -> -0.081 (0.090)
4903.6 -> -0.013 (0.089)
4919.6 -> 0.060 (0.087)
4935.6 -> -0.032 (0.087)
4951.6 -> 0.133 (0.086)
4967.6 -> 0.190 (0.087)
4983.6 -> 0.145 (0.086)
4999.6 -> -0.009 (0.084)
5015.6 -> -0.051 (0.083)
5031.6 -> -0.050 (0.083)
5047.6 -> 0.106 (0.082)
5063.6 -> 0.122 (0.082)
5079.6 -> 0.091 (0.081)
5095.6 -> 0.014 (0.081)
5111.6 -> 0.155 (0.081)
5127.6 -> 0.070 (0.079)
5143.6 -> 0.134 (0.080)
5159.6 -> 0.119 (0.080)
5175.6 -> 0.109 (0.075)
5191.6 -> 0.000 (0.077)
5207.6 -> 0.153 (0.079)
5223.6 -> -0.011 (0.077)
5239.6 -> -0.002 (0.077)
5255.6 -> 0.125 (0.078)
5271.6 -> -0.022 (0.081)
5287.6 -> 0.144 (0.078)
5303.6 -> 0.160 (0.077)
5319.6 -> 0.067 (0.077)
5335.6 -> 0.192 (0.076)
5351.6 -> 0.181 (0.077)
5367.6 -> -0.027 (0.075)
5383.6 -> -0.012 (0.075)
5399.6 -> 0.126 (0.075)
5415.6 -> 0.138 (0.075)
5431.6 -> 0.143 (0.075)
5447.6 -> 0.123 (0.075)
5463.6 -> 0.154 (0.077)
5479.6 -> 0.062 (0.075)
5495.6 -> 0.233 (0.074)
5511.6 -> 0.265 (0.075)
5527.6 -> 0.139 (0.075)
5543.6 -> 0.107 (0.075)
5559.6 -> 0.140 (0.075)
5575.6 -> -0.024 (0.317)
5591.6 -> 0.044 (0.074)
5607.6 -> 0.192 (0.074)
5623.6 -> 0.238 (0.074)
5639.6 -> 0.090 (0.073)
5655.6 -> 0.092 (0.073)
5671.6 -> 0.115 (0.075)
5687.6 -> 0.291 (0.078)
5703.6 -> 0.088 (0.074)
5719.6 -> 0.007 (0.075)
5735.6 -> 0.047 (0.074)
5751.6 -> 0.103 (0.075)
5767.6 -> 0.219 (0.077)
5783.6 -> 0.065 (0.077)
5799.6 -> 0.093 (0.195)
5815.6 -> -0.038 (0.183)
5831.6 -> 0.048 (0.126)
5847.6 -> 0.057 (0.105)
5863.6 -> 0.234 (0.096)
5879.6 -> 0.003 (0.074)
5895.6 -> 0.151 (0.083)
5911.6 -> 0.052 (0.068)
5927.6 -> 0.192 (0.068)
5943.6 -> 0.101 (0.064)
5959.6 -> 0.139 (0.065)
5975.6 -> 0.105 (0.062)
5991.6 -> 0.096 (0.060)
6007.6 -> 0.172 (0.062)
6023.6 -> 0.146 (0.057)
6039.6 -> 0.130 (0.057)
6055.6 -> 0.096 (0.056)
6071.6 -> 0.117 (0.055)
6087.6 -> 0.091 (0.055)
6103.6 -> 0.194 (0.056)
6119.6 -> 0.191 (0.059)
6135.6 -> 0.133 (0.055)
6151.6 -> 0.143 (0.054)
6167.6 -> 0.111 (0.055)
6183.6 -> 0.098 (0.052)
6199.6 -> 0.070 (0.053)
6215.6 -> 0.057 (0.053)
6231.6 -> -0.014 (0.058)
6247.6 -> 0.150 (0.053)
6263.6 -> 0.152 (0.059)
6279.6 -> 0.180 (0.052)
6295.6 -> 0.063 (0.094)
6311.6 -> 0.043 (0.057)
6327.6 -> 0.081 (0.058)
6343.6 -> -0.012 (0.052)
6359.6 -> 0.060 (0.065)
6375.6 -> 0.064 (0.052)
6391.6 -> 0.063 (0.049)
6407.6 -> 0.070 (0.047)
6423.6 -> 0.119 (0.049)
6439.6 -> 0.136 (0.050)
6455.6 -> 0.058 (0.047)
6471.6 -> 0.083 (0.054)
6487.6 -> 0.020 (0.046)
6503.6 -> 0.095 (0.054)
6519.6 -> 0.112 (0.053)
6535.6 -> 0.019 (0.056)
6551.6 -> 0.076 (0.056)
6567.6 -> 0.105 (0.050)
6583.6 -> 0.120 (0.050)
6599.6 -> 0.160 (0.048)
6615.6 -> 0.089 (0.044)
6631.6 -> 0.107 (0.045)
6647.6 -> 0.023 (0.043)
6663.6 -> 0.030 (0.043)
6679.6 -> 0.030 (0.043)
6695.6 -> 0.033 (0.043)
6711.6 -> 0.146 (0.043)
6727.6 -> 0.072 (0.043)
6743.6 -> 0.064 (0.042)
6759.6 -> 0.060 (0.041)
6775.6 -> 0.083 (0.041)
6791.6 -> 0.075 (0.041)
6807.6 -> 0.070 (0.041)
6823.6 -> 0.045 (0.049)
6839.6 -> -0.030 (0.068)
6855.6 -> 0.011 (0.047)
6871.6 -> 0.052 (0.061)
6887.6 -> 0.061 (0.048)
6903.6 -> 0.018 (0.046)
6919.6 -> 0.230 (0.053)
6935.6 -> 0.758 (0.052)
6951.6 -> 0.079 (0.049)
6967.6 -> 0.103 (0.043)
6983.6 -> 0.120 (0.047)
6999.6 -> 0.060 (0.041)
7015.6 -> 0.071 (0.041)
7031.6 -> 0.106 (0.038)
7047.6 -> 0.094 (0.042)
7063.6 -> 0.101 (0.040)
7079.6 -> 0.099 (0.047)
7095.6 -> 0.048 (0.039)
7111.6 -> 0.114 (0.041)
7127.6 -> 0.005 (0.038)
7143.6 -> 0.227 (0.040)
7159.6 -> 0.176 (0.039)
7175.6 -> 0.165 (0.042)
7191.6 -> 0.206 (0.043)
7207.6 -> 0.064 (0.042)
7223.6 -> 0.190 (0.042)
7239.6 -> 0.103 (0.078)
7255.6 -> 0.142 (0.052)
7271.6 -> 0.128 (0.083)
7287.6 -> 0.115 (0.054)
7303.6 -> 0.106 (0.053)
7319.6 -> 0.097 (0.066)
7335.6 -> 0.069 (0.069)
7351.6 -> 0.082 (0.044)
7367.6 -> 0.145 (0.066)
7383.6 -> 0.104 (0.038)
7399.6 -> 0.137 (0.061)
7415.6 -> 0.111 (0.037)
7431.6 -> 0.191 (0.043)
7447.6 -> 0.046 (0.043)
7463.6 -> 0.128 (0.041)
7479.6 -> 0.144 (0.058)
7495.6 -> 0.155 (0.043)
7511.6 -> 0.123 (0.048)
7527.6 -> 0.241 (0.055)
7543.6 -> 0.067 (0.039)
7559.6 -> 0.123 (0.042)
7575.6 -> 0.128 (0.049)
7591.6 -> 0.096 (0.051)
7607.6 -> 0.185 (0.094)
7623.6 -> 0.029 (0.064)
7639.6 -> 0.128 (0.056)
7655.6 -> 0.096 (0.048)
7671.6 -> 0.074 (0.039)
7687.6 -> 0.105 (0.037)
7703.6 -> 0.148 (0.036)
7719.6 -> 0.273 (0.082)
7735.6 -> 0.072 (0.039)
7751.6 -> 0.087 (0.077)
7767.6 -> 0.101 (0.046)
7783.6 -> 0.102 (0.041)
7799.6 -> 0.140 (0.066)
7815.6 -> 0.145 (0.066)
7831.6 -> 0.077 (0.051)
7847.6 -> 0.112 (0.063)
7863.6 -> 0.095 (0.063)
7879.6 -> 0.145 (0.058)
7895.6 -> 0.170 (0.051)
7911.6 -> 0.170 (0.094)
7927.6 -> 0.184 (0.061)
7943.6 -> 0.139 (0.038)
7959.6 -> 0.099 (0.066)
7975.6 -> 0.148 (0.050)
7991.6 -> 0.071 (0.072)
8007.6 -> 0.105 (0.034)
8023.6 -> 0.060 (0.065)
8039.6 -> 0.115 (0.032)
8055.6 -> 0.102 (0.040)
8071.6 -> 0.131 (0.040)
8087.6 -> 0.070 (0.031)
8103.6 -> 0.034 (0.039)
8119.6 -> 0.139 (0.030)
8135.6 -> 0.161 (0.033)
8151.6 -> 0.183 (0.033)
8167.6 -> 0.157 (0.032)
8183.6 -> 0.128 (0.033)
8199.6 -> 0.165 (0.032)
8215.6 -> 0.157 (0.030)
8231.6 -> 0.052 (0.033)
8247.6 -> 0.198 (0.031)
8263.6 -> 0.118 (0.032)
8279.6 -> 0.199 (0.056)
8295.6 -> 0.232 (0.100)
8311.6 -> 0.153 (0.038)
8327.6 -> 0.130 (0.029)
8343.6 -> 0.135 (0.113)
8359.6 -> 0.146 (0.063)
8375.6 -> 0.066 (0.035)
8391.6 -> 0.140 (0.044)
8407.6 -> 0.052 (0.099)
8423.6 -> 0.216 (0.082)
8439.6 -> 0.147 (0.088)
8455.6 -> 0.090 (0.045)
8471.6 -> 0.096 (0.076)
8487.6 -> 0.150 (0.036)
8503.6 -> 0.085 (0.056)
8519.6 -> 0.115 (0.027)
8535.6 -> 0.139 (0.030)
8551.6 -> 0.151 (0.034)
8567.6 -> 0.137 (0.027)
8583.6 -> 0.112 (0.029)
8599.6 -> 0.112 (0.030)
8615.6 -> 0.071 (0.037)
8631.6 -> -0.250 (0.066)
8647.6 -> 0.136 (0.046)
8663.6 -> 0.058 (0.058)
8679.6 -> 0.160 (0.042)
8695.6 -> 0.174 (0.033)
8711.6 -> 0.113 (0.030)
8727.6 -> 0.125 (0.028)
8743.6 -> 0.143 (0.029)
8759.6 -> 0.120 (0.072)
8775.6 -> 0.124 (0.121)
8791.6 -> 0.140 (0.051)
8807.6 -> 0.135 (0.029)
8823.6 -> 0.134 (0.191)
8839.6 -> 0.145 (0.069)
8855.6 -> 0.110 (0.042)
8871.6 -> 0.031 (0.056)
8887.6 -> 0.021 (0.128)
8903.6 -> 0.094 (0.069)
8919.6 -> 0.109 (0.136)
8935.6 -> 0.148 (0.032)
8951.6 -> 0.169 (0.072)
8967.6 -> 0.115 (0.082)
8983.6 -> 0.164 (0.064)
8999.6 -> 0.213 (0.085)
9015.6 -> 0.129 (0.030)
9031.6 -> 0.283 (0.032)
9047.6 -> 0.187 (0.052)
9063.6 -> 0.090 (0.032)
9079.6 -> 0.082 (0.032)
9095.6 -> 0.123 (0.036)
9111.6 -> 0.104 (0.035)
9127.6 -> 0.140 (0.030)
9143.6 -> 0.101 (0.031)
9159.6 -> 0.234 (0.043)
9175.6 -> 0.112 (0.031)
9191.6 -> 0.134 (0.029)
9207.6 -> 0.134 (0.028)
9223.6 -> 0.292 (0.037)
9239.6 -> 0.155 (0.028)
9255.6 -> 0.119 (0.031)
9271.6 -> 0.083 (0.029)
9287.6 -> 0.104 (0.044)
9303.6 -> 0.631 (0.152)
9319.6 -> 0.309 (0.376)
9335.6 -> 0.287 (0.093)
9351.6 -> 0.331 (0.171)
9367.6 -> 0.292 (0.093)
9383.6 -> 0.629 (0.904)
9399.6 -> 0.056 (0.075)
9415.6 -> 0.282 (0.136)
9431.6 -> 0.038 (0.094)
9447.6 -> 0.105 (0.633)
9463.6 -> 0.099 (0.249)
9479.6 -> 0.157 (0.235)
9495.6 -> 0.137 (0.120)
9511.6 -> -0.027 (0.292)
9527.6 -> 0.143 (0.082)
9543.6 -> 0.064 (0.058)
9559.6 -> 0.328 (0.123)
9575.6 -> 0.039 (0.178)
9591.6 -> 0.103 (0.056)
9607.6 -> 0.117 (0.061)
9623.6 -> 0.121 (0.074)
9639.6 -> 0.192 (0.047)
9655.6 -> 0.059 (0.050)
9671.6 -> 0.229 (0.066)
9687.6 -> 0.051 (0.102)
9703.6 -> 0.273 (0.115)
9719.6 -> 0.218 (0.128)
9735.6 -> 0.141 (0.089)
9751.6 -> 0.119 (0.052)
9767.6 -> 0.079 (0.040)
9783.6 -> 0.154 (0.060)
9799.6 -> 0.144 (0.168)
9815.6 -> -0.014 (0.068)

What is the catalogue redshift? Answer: 0.86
